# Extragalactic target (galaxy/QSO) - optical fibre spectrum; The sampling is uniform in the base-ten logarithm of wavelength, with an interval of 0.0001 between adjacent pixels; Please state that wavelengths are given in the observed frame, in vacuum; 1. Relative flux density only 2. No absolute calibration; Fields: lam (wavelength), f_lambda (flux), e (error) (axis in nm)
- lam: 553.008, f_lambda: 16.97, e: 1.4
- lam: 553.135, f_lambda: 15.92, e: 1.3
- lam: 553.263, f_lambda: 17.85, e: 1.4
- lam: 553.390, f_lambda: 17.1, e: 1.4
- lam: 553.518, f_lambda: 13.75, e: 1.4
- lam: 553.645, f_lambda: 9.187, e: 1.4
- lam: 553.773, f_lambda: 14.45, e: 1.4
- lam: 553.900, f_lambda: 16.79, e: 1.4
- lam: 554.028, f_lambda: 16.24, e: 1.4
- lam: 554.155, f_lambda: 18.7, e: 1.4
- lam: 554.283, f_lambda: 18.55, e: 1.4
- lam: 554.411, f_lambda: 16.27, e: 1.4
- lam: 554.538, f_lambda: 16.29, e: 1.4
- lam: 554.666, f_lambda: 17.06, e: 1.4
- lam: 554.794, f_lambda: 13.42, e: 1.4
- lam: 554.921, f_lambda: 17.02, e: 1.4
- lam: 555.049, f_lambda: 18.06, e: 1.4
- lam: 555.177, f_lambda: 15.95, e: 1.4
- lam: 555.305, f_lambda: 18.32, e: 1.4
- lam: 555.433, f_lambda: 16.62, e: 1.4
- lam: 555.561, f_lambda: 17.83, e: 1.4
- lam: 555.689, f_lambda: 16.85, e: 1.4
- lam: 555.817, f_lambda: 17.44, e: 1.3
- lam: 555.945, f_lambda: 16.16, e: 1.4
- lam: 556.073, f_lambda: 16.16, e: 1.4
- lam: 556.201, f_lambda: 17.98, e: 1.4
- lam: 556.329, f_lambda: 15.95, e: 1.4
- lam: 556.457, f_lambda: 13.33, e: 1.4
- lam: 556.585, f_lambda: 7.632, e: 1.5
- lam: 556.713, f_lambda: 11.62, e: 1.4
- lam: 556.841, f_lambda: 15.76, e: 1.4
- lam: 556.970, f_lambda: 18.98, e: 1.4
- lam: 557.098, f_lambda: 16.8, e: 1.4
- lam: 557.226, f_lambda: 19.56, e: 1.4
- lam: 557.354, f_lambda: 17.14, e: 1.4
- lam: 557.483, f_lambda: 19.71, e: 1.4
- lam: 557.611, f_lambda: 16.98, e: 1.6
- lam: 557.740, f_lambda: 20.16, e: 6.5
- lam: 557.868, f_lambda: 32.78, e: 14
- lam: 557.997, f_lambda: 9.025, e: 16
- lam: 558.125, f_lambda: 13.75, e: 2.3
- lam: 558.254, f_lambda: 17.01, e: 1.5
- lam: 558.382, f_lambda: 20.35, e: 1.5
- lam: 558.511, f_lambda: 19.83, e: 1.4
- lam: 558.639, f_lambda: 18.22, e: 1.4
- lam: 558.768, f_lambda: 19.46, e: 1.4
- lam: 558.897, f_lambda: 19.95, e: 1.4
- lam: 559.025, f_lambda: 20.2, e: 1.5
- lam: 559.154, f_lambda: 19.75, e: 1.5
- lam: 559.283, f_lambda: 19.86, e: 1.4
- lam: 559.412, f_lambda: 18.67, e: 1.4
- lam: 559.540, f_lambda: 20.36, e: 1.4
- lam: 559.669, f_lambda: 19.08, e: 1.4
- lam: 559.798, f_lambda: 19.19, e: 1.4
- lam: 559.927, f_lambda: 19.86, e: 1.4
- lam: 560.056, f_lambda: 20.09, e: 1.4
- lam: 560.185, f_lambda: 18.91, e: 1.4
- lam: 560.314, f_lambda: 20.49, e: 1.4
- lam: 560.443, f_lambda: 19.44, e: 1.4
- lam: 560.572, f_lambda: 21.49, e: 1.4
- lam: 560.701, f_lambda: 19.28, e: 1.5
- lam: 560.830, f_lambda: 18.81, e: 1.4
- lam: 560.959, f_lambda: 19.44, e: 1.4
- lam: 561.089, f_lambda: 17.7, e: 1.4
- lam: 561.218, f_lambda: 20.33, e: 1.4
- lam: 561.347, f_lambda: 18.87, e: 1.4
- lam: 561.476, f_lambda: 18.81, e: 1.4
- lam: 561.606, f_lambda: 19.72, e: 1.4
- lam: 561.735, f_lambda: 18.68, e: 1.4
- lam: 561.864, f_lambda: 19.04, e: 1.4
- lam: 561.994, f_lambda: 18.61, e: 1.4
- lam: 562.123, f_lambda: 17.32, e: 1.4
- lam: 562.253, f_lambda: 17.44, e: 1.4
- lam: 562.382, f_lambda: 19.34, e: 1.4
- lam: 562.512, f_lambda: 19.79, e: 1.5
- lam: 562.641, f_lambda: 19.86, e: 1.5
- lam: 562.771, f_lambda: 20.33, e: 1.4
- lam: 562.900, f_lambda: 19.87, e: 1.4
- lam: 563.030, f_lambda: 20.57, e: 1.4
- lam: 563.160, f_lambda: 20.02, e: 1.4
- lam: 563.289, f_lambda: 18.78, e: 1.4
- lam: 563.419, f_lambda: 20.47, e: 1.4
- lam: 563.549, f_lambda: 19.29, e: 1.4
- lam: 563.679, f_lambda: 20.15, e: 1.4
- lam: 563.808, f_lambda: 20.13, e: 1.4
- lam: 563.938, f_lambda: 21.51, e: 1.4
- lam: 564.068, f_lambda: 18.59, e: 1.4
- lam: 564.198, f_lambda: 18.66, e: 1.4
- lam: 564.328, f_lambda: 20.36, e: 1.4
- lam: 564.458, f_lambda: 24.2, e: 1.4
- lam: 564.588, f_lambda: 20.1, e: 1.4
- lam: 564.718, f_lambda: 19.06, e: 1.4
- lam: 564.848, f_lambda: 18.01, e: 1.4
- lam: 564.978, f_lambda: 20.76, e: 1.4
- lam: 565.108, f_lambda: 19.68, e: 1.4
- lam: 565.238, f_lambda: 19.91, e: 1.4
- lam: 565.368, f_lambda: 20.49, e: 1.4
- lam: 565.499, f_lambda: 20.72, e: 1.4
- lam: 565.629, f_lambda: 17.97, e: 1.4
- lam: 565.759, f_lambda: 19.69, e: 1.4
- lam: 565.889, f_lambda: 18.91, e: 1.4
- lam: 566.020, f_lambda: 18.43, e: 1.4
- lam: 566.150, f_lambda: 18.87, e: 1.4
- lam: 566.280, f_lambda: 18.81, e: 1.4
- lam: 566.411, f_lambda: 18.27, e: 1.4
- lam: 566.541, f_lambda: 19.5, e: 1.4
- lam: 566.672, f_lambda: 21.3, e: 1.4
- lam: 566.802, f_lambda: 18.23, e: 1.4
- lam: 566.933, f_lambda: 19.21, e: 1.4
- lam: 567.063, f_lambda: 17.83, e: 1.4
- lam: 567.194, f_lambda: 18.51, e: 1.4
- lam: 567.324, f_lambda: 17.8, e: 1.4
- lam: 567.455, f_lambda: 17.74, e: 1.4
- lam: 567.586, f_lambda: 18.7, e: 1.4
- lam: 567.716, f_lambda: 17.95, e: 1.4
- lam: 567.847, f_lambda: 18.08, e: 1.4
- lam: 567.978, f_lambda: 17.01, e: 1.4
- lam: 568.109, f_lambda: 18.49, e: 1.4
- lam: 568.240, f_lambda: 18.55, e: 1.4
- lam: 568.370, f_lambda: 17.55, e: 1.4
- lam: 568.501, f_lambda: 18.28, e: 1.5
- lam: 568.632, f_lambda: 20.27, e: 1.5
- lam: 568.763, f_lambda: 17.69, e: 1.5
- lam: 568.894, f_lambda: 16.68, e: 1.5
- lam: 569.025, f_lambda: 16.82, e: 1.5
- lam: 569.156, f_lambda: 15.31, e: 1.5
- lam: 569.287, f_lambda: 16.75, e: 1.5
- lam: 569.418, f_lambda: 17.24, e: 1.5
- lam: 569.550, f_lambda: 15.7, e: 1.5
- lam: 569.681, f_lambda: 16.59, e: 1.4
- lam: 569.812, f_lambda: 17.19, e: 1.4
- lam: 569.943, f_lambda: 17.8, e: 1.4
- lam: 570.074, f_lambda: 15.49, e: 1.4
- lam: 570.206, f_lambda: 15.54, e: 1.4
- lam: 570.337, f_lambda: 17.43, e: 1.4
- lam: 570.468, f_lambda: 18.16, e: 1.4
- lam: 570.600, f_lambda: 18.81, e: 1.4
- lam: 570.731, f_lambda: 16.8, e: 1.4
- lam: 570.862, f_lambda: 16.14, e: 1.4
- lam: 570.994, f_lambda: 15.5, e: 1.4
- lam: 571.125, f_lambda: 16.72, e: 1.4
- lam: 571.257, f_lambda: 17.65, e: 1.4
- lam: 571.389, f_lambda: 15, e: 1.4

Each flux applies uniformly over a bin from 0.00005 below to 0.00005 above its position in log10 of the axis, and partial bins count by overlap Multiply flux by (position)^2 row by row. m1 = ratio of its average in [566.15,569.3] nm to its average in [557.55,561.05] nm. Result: 0.97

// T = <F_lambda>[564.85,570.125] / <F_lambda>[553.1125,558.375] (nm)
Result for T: 1.1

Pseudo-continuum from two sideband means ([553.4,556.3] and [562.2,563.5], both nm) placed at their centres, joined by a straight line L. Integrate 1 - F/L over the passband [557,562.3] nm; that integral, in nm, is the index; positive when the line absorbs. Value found -0.22 nm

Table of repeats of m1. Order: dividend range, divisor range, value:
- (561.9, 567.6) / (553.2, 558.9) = 1.19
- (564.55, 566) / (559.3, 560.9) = 1.01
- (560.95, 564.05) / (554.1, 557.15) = 1.23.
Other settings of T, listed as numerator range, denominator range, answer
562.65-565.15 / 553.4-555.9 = 1.23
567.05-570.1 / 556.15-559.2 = 1.00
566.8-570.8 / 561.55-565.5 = 0.89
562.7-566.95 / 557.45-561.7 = 1.02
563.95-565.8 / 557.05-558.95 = 1.06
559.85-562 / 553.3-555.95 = 1.19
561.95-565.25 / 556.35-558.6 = 1.16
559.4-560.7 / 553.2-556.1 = 1.21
